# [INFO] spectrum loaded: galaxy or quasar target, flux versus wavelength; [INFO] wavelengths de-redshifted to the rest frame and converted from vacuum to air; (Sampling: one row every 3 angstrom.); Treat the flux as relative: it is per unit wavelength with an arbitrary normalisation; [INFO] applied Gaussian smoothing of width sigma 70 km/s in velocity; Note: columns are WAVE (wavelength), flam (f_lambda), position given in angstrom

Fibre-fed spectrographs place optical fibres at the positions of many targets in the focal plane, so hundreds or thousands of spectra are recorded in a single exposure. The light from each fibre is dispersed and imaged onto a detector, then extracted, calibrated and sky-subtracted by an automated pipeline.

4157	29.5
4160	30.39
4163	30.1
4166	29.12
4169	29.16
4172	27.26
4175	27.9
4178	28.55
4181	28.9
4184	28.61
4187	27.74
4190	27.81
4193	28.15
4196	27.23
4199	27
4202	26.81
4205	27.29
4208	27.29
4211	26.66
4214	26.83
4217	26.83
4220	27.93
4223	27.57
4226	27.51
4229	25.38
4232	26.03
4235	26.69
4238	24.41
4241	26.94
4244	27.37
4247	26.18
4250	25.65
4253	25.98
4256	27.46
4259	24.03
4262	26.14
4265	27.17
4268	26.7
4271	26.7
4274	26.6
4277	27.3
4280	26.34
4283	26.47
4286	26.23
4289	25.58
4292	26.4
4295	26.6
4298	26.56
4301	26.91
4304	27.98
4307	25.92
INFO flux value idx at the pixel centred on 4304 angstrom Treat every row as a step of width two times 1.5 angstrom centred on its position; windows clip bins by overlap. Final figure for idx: 27.98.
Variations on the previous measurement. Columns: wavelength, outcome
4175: 27.9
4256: 27.46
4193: 28.15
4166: 29.12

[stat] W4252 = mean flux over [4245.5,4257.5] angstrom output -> 26.3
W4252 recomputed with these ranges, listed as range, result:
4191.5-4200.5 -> 27.5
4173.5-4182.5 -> 28.4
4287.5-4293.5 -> 26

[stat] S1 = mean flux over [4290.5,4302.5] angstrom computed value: 26.6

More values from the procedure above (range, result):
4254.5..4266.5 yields 26.2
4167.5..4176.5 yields 28.1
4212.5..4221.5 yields 27.2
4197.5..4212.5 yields 27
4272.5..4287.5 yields 26.6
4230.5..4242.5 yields 26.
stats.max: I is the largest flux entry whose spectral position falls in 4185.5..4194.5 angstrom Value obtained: 28.15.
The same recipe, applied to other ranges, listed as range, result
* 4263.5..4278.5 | 27.3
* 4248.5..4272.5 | 27.46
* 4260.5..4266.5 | 27.17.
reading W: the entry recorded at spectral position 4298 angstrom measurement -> 26.56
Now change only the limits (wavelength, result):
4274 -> 26.6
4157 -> 29.5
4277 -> 27.3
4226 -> 27.51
